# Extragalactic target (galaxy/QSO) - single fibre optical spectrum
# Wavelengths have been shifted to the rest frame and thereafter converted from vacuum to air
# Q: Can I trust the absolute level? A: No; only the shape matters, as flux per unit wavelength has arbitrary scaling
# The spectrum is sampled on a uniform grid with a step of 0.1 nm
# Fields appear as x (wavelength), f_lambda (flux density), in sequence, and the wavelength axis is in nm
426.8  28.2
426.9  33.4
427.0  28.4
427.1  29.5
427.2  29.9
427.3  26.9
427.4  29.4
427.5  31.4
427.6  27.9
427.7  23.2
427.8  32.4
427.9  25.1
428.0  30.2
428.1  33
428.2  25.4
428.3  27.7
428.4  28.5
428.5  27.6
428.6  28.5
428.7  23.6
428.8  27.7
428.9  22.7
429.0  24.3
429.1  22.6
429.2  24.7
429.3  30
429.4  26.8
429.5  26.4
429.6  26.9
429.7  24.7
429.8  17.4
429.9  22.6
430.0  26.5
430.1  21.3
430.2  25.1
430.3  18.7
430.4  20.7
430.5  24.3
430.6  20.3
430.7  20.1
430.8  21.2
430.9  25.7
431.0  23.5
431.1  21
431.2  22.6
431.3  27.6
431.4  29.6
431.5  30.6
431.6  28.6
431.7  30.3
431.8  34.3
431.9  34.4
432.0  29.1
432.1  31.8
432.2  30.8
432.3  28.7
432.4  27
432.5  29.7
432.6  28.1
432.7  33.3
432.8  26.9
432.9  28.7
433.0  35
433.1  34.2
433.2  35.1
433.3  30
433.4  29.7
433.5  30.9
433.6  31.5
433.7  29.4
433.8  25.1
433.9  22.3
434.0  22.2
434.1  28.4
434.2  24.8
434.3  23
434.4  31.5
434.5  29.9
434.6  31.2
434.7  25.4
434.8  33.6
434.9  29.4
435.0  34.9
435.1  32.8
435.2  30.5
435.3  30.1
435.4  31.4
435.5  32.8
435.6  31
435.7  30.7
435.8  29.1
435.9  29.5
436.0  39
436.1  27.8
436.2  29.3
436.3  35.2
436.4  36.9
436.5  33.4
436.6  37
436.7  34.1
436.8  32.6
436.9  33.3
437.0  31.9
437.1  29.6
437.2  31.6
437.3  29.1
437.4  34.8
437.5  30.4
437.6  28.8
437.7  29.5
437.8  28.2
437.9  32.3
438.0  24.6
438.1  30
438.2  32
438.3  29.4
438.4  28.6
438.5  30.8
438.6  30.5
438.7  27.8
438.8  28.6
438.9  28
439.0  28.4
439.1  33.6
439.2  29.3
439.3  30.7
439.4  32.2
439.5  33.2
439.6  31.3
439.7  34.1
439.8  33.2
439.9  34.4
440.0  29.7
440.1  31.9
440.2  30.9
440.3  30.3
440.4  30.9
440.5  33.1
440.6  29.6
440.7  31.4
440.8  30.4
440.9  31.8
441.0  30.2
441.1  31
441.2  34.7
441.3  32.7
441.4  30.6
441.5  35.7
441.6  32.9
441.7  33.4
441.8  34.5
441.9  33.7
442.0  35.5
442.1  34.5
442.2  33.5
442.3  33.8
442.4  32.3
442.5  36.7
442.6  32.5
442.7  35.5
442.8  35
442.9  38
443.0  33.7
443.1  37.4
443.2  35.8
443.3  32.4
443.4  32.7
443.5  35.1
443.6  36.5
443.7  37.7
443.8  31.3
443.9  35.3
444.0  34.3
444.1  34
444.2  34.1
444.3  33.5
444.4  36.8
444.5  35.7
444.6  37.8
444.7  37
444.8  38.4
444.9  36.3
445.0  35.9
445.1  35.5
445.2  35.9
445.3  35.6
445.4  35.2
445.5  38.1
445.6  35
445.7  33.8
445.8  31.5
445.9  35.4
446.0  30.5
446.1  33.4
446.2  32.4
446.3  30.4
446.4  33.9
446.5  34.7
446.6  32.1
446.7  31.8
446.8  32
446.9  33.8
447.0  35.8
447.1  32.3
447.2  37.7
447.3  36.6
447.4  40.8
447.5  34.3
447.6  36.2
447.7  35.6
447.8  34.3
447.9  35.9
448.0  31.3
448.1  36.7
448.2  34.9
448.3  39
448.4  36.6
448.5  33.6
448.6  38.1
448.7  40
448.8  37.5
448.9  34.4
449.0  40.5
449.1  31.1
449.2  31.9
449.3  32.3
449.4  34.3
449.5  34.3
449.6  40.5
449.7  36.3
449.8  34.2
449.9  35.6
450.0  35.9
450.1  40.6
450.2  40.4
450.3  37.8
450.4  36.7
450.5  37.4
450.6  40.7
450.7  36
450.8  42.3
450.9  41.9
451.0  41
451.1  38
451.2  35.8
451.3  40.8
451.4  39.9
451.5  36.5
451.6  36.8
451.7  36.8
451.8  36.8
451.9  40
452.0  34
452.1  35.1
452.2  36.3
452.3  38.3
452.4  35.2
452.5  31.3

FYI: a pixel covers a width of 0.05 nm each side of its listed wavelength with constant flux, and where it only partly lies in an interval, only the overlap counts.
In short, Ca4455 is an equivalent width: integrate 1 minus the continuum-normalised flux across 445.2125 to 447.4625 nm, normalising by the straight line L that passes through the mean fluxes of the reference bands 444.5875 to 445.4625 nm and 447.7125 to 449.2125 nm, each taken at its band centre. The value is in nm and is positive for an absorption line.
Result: 0.12 nm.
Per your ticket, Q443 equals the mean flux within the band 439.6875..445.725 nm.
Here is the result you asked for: 34.1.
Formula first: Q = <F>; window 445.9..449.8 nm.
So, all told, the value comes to 34.9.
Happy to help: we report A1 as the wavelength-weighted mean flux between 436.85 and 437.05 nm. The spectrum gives 32.6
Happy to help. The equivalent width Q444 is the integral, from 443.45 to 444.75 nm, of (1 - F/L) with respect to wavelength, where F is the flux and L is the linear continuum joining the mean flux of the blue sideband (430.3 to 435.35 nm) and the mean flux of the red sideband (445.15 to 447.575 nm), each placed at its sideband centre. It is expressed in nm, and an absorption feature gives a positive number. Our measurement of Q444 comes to -0.08 nm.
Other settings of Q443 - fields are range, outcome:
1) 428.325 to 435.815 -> 27.6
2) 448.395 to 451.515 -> 37.3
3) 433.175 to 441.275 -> 30.7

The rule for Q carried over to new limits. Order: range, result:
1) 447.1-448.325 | 35.9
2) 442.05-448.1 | 34.8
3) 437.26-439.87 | 30.4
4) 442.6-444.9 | 35.3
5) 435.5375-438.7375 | 31.2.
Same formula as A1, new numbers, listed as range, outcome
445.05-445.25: 35.7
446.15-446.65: 32.7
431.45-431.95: 31.6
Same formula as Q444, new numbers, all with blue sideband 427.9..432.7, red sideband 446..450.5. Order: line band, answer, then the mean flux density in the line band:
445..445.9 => -0.03 nm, 35.1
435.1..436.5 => -0.13 nm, 31.9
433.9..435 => 0.02 nm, 28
